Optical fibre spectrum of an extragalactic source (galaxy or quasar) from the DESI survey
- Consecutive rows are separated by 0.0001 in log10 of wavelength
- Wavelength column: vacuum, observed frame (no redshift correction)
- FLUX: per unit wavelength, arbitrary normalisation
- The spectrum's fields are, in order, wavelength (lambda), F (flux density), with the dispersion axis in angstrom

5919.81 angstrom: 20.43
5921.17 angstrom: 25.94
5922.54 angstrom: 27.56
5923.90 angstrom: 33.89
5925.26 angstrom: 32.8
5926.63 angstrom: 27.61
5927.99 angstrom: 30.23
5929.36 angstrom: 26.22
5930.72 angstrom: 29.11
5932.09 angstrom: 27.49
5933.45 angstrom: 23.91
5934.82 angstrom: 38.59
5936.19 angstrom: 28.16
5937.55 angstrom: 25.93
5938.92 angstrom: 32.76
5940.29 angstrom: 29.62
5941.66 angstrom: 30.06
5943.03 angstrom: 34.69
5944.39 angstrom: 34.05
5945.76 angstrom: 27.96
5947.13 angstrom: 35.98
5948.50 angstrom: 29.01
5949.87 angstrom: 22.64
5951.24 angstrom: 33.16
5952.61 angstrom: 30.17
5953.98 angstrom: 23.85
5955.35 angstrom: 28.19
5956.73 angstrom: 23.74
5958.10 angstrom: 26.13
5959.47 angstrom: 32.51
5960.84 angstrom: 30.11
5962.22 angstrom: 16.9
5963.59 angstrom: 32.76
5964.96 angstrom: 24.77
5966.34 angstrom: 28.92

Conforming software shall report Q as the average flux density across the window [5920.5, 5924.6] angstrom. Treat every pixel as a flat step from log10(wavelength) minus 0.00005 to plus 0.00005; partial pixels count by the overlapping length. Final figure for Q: 29.2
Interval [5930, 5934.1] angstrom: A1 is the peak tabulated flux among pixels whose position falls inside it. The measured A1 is 29.11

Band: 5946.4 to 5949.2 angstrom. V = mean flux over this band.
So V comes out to 32.4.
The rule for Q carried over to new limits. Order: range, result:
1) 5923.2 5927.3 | 31.4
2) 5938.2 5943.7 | 31.7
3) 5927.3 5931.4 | 28.6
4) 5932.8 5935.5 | 31.3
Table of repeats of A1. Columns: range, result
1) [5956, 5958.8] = 26.13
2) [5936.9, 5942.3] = 32.76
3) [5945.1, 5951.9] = 35.98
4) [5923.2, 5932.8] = 33.89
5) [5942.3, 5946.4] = 34.69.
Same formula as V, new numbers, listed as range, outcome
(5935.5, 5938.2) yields 27.1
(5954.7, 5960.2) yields 27.6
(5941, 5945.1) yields 33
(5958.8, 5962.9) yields 26.5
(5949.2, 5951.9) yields 27.9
